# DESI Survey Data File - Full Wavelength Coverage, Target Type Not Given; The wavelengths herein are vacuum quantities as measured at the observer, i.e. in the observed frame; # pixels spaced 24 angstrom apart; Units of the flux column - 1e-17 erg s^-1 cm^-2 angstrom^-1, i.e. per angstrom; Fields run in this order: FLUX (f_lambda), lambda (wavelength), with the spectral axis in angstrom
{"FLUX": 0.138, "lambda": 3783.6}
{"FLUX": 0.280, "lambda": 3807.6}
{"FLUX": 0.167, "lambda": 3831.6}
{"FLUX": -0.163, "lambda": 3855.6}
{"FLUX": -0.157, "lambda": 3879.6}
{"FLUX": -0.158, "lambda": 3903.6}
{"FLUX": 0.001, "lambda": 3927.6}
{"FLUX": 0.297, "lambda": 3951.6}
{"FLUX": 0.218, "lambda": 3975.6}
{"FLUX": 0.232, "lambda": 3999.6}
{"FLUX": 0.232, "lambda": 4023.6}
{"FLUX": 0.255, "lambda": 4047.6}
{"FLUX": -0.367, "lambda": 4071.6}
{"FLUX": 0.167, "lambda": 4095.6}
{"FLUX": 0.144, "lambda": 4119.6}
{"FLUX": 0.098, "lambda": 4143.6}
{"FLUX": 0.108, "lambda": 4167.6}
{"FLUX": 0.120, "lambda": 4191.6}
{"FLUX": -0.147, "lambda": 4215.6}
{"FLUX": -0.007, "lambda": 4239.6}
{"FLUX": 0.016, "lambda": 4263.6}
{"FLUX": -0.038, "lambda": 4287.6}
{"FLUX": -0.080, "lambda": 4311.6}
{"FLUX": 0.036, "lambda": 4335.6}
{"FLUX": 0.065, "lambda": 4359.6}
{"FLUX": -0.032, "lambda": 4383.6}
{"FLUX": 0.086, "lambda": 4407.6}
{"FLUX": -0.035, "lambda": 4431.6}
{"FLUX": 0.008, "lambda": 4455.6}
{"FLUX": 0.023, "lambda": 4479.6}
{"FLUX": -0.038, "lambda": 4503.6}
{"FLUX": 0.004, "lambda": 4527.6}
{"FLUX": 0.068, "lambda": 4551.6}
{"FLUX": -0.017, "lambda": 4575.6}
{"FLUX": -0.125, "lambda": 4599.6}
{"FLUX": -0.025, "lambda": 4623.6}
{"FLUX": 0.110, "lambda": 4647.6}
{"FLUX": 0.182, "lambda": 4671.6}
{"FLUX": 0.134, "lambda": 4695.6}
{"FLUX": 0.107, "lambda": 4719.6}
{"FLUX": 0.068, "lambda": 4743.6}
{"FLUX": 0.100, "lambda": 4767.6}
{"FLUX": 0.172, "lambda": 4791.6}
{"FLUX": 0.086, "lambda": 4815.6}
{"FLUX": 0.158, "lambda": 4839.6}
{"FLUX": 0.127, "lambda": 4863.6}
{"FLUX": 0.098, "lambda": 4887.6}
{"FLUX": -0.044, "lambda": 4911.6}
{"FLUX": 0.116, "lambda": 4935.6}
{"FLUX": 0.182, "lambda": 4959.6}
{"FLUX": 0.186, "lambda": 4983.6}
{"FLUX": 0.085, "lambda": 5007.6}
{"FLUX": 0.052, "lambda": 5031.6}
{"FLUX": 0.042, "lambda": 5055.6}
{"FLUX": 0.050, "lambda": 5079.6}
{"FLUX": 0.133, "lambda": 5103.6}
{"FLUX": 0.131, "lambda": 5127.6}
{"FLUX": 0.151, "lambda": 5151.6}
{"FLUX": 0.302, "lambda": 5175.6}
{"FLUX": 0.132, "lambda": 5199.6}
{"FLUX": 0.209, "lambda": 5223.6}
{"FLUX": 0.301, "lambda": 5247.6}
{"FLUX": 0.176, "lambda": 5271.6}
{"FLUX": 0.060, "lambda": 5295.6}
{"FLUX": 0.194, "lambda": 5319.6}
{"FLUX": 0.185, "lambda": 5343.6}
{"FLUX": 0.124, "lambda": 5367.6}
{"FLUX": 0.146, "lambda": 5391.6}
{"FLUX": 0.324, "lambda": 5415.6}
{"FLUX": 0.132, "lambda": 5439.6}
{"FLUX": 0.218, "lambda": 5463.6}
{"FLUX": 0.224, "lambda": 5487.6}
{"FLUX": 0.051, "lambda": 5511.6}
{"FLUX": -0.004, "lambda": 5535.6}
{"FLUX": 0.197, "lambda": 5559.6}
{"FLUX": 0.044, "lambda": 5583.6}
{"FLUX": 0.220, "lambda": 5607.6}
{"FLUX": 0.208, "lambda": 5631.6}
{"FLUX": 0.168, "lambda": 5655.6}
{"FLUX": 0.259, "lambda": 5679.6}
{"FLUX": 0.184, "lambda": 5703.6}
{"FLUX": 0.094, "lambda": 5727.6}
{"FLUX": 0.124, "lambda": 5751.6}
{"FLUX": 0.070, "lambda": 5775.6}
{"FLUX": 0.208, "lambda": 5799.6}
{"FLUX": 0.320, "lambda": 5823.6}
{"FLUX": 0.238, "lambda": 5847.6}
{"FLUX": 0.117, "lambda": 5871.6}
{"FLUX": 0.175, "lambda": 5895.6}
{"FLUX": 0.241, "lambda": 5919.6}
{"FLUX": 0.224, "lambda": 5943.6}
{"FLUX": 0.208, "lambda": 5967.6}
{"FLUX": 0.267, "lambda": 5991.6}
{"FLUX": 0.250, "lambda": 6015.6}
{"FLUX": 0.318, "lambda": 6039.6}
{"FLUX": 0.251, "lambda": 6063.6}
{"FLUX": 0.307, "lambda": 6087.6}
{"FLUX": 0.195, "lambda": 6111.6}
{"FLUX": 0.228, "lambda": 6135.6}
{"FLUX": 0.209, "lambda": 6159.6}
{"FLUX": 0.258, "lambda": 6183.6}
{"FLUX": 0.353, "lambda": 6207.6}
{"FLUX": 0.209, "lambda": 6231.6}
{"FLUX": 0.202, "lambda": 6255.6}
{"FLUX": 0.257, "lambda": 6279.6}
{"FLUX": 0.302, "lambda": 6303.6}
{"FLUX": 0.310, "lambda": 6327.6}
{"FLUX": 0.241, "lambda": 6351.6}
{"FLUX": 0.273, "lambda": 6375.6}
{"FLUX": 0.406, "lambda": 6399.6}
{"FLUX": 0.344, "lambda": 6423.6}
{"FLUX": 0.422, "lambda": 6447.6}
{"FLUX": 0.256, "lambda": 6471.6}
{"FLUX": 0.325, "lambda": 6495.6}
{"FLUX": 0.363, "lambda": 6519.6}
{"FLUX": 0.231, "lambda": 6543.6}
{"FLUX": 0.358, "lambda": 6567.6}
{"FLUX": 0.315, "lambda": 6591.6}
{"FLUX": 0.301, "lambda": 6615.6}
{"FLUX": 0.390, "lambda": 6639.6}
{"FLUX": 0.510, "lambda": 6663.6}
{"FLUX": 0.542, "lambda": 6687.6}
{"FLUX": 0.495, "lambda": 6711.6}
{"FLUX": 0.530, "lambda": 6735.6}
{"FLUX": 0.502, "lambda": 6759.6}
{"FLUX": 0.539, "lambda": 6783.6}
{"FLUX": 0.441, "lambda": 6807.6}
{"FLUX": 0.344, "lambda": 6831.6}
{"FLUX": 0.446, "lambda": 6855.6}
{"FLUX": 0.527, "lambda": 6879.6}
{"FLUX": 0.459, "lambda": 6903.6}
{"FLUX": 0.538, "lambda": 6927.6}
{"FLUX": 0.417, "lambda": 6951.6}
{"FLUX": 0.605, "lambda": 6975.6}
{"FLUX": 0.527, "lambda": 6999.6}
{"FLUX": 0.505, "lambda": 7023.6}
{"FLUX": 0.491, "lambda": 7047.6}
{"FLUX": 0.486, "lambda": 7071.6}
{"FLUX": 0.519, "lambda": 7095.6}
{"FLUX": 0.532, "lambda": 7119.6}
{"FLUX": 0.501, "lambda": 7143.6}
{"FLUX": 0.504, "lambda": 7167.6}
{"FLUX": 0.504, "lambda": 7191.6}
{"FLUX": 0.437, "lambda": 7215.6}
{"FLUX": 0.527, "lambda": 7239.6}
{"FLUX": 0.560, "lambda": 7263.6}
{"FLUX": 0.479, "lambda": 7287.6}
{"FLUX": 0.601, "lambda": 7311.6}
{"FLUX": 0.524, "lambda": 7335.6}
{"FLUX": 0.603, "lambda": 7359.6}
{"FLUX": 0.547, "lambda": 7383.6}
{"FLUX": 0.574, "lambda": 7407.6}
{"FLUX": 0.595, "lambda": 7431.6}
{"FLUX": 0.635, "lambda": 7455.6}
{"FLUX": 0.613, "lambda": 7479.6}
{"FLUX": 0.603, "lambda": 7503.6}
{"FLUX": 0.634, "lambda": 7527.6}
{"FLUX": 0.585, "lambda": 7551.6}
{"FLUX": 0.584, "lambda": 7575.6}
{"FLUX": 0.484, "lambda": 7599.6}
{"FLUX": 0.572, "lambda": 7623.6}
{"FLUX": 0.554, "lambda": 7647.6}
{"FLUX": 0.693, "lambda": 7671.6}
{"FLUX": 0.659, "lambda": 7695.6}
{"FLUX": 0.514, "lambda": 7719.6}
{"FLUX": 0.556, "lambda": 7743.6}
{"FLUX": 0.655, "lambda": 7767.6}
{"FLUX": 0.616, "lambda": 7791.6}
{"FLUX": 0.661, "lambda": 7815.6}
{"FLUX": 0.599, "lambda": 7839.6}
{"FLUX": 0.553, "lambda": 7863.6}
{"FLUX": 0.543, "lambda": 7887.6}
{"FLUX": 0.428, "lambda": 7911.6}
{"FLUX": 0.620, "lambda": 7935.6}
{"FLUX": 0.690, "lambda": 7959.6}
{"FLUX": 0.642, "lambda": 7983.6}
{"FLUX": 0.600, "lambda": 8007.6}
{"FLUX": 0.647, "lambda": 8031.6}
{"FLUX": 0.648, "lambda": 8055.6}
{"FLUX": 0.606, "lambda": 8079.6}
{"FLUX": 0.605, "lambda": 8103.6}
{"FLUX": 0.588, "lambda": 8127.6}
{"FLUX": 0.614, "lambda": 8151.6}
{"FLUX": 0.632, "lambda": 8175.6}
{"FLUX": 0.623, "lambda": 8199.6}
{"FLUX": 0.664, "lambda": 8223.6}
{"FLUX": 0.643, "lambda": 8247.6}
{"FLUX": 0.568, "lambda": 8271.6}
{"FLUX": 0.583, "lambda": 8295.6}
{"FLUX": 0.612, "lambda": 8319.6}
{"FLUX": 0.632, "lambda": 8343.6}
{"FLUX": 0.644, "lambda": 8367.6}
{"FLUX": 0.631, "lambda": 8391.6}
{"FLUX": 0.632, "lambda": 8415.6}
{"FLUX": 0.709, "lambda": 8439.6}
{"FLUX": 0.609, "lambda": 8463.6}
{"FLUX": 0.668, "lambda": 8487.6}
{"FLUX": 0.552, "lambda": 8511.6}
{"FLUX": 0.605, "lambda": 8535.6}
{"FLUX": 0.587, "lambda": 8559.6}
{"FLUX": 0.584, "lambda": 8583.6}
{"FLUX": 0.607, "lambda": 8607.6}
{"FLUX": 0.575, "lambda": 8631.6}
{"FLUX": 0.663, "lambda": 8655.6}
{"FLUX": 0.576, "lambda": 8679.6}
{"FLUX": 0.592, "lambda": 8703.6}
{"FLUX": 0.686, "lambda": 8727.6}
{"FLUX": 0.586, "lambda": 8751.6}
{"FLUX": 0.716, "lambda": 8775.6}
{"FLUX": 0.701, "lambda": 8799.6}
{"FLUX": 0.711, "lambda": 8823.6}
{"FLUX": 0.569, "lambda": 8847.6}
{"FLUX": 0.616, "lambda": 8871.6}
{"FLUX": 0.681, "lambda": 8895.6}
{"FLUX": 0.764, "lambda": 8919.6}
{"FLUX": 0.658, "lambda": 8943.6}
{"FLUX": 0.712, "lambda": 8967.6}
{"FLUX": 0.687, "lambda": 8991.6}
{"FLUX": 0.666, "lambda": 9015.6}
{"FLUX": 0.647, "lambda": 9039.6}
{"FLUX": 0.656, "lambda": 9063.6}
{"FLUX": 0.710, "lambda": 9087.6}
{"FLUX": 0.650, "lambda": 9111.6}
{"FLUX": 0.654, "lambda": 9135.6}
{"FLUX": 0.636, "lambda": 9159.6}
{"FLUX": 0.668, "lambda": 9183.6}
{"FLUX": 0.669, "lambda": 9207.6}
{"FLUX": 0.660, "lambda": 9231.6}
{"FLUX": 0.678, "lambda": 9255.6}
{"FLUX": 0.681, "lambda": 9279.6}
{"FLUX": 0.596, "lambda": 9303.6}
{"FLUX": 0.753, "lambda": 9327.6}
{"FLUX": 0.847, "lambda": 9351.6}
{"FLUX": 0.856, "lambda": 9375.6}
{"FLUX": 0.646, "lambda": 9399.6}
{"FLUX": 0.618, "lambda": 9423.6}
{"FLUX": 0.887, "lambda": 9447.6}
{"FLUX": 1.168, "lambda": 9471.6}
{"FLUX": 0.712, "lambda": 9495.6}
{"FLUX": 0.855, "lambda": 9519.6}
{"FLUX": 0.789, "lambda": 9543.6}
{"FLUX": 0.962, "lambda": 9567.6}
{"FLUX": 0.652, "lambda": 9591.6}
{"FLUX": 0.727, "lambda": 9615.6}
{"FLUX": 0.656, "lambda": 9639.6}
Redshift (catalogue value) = 0.66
